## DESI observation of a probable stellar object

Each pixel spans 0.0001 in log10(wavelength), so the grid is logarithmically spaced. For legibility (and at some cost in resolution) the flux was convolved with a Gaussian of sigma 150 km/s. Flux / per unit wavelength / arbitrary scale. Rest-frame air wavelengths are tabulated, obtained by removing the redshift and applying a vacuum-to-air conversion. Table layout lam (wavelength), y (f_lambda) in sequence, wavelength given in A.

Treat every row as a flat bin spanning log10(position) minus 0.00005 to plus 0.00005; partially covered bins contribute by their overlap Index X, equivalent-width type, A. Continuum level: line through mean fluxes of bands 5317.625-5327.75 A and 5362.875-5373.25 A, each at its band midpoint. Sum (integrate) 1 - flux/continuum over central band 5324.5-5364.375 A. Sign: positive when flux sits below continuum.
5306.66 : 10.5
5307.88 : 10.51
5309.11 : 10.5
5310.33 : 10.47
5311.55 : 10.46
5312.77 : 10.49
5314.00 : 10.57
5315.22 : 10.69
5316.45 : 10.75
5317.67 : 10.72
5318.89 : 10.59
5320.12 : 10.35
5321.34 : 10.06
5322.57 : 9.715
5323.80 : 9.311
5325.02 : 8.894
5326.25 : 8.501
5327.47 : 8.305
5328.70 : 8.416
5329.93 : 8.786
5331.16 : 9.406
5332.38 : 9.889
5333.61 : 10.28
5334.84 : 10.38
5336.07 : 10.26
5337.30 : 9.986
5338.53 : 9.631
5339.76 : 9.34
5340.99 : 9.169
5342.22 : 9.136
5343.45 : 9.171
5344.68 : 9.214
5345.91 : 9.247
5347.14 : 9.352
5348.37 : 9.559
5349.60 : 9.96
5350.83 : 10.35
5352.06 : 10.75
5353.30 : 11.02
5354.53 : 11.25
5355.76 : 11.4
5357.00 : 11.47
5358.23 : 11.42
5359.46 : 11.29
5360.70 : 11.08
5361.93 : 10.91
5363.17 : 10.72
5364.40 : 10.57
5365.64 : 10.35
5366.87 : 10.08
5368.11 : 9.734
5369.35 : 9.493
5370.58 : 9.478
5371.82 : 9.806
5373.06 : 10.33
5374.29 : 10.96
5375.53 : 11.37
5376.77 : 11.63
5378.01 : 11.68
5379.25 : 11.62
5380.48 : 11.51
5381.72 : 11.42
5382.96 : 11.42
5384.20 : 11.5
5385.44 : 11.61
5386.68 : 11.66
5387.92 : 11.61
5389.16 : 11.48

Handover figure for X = -0.7 A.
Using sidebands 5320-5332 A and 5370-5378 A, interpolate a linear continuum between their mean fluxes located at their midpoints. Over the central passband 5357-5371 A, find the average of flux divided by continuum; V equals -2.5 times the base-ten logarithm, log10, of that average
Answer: -0.02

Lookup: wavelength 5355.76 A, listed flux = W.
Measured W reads 11.4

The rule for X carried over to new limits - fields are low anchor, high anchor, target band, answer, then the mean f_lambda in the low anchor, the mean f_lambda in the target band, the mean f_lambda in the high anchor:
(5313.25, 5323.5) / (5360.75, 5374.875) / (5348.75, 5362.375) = -0.9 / 10.4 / 11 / 10.3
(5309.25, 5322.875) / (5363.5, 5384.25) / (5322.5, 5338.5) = 1.7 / 10.5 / 9.39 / 10.7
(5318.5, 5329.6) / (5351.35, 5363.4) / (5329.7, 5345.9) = 0.7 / 9.3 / 9.59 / 11.1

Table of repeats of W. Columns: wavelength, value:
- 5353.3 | 11.02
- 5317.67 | 10.72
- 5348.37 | 9.559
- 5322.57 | 9.715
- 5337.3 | 9.986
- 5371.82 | 9.806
